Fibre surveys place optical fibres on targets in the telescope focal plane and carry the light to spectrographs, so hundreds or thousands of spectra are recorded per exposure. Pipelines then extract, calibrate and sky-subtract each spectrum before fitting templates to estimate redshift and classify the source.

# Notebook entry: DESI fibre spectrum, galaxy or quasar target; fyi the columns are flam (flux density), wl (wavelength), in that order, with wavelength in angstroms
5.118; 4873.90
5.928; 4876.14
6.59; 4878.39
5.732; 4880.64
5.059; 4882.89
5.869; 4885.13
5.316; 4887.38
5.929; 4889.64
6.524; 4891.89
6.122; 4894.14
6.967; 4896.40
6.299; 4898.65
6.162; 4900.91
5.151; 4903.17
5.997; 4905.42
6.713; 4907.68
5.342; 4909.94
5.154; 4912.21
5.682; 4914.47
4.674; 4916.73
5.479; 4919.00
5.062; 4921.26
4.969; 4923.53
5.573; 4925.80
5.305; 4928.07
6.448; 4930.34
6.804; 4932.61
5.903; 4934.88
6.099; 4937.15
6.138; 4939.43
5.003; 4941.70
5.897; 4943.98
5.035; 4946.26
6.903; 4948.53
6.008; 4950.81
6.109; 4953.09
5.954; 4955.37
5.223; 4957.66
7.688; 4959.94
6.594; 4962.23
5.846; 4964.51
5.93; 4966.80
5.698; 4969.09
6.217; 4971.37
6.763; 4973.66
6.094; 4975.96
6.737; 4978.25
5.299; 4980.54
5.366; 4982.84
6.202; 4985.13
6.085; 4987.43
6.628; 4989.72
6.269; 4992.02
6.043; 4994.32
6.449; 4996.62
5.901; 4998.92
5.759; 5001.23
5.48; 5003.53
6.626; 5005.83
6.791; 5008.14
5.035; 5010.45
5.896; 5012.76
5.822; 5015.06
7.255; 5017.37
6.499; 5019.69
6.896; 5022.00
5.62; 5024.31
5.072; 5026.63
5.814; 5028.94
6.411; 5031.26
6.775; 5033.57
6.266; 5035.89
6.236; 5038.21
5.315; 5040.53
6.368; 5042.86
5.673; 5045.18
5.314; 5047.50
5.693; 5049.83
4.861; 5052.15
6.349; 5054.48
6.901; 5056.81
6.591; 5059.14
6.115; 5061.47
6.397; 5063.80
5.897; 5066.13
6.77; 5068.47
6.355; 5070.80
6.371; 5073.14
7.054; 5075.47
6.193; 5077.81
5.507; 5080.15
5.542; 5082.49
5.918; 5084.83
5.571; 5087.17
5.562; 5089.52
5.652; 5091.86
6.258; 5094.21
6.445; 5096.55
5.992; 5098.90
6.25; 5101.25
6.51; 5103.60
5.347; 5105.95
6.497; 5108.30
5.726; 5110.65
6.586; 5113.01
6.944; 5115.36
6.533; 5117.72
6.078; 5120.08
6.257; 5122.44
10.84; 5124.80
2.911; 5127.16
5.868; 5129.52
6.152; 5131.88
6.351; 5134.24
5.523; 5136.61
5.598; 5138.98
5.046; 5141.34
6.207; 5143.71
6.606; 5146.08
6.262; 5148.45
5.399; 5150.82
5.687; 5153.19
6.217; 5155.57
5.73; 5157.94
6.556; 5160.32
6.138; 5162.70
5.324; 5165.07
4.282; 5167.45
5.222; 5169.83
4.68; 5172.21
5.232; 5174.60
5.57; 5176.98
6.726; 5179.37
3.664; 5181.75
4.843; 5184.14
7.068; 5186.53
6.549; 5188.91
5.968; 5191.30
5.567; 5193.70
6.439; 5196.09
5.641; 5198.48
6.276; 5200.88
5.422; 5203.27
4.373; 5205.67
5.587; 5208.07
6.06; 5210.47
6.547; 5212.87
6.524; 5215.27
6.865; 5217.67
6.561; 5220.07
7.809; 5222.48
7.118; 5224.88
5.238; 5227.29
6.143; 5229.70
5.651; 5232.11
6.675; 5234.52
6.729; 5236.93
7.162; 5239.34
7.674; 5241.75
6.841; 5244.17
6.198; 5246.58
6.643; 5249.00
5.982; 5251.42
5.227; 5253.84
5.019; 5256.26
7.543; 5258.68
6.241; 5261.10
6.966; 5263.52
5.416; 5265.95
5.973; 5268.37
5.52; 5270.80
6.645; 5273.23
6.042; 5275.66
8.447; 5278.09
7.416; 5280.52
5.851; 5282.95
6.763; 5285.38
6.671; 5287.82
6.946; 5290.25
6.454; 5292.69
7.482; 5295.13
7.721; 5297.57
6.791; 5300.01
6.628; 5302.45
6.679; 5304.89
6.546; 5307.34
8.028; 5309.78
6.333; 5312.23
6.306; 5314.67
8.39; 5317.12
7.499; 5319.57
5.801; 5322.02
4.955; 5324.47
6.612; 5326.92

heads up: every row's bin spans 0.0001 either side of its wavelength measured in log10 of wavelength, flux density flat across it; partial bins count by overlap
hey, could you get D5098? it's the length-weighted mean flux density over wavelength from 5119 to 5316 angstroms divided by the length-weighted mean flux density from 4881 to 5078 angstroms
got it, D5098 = 1.0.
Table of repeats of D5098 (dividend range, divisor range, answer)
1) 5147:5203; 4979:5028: 0.94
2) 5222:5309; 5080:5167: 1.09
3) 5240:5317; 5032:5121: 1.09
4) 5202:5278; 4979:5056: 1.05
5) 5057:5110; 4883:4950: 1.06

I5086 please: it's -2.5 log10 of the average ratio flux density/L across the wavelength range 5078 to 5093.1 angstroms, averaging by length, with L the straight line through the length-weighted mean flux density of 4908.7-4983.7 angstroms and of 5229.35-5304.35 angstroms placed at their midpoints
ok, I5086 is 0.09 mag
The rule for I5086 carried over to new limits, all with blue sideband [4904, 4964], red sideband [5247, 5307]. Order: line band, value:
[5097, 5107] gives 0.02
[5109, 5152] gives 0.01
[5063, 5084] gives -0.02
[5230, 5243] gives -0.05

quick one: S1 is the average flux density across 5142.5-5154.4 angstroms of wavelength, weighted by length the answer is 6.03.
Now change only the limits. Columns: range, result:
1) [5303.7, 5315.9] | 6.78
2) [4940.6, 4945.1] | 5.45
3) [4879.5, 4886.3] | 5.56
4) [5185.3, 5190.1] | 6.8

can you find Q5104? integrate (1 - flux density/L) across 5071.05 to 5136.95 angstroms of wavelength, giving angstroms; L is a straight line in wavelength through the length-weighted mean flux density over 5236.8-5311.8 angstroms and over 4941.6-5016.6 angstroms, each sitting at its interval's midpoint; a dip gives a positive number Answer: 1.5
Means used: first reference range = 6.06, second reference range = 6.65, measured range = 6.17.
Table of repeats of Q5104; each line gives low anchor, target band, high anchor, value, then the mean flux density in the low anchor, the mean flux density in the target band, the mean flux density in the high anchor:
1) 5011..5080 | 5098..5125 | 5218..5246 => -0.6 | 6.15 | 6.48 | 6.69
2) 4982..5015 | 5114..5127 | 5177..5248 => -1.8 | 6.04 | 6.97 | 6.2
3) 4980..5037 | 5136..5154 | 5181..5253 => 1.1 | 6.1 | 5.8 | 6.21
